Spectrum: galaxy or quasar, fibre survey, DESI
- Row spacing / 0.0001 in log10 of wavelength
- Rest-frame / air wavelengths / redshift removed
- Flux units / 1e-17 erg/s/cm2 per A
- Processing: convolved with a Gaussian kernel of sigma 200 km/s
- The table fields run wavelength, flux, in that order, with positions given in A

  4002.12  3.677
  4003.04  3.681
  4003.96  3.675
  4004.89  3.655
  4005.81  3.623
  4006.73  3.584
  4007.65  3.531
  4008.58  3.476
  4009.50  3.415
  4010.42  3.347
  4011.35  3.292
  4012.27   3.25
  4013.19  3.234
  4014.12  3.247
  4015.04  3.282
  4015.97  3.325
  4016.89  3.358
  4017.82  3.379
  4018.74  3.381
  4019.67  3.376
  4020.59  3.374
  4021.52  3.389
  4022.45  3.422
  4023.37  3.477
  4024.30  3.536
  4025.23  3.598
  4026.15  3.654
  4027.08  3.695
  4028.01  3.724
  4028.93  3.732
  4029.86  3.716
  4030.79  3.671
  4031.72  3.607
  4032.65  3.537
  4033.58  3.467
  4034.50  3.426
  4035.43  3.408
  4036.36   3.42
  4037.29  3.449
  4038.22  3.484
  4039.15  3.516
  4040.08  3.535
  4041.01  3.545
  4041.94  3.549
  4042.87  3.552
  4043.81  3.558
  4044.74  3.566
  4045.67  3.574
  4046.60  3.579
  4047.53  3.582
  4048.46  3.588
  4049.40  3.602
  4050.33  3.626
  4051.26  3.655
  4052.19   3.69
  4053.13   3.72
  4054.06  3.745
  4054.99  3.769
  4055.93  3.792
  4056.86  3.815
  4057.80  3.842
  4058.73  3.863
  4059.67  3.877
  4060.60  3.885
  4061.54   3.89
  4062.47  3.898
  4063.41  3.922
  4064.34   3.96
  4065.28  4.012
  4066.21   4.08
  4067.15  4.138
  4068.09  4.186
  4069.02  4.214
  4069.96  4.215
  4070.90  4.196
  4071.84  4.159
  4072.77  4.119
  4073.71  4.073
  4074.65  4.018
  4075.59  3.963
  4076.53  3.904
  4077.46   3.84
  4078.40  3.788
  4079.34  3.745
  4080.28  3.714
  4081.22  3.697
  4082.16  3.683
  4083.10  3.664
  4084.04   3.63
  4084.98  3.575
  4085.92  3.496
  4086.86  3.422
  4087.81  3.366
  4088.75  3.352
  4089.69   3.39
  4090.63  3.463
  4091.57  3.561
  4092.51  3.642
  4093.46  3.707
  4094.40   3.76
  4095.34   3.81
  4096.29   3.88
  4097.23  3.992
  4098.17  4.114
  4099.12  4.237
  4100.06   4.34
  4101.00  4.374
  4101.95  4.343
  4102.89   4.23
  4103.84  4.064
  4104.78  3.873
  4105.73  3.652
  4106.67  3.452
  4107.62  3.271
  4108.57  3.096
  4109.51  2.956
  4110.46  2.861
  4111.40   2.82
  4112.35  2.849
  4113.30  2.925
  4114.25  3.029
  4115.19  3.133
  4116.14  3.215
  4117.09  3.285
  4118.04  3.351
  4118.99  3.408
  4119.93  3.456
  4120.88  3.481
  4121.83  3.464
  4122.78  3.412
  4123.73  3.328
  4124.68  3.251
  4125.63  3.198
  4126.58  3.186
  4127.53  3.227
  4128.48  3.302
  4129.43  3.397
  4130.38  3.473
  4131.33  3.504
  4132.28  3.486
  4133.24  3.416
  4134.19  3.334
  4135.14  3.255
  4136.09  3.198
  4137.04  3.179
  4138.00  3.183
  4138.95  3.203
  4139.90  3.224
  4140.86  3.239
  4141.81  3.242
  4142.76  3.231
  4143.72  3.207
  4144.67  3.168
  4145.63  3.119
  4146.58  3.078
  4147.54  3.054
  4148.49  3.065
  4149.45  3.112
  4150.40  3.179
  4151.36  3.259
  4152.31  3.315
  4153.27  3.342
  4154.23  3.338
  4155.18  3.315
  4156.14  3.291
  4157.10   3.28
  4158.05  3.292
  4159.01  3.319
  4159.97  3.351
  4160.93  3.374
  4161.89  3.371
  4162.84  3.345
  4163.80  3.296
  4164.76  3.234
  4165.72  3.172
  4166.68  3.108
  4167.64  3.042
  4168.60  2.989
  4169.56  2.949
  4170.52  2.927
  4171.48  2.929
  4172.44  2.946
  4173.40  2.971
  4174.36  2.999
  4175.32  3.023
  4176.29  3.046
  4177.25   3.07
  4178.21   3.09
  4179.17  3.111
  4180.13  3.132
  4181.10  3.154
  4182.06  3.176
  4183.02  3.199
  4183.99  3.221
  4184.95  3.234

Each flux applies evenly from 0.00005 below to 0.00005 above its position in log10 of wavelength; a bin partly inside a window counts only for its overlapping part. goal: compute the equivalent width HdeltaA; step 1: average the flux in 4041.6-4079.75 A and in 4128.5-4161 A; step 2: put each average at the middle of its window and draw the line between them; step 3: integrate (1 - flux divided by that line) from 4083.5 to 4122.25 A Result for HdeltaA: 0.1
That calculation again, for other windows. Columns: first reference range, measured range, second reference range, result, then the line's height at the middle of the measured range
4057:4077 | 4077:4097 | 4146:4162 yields 1.1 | 3.84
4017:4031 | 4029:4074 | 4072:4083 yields -0.5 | 3.71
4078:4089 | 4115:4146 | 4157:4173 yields 0.5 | 3.35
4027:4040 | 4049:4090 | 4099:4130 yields -3.8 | 3.5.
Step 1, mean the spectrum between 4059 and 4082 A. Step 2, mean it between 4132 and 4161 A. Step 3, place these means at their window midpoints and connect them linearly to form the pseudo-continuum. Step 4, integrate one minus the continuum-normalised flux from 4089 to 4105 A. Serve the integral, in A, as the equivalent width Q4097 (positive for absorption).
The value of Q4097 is -0.9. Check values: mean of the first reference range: 3.97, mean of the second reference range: 3.24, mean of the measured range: 3.92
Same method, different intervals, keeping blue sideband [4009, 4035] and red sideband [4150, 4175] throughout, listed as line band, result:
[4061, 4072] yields -2.3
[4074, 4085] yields -1.4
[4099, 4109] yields -1.8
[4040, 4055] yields -0.9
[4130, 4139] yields -0.2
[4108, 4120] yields 0.7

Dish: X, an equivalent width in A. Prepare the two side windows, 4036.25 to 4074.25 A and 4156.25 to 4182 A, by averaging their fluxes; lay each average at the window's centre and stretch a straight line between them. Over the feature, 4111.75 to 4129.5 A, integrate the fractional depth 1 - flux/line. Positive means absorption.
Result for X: 0.9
